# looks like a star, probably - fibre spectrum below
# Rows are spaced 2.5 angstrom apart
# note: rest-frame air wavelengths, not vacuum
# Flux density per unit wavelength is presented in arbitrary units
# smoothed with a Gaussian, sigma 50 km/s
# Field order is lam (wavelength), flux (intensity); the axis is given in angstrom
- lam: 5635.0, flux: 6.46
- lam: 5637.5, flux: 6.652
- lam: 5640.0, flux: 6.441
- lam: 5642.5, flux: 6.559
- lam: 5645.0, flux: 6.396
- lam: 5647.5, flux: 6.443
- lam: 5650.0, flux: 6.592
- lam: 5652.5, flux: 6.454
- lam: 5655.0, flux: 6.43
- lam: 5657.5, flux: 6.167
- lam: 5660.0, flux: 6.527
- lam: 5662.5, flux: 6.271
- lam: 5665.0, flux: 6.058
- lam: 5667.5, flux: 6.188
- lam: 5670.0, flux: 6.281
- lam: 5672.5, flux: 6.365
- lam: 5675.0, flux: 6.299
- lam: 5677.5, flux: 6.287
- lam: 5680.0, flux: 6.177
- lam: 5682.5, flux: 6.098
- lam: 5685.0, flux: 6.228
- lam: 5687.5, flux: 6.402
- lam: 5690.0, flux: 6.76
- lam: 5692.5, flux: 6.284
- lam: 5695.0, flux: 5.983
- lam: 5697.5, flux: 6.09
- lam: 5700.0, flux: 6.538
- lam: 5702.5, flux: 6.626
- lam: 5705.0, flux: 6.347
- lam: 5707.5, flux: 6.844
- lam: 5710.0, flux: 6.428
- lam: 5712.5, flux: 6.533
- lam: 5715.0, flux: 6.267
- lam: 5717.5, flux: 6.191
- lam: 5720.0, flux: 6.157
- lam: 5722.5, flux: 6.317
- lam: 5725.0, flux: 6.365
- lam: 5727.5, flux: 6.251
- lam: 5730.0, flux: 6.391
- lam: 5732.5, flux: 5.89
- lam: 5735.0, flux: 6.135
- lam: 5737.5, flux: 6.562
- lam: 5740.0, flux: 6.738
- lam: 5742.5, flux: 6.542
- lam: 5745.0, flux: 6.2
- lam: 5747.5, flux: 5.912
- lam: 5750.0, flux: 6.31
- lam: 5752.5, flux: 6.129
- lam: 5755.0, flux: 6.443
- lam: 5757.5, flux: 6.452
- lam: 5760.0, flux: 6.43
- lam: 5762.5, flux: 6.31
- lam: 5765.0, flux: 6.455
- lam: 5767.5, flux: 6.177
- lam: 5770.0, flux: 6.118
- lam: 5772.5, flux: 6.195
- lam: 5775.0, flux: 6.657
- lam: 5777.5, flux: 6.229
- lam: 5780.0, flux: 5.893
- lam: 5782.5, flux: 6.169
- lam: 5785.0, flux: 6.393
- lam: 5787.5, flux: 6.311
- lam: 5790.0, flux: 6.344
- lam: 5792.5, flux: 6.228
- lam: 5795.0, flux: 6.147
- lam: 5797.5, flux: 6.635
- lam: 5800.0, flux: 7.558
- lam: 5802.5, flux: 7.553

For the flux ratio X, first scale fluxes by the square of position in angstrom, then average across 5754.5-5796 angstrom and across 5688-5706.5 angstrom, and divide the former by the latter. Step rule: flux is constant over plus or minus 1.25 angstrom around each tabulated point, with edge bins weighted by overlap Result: 1.0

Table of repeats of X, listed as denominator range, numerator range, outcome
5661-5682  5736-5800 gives 1.05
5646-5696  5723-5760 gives 1.02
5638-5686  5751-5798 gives 1.03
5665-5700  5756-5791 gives 1.04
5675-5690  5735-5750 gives 1.03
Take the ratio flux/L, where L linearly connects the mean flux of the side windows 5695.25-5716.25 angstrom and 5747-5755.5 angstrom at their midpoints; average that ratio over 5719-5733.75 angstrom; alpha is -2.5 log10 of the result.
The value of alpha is 0.02 mag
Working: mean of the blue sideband 6.44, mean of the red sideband 6.2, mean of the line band 6.23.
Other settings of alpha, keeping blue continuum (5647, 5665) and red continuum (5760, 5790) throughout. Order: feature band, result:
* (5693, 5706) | 0.01 mag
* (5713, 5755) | 0.01 mag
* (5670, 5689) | 0.02 mag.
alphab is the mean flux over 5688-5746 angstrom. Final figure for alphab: 6.37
